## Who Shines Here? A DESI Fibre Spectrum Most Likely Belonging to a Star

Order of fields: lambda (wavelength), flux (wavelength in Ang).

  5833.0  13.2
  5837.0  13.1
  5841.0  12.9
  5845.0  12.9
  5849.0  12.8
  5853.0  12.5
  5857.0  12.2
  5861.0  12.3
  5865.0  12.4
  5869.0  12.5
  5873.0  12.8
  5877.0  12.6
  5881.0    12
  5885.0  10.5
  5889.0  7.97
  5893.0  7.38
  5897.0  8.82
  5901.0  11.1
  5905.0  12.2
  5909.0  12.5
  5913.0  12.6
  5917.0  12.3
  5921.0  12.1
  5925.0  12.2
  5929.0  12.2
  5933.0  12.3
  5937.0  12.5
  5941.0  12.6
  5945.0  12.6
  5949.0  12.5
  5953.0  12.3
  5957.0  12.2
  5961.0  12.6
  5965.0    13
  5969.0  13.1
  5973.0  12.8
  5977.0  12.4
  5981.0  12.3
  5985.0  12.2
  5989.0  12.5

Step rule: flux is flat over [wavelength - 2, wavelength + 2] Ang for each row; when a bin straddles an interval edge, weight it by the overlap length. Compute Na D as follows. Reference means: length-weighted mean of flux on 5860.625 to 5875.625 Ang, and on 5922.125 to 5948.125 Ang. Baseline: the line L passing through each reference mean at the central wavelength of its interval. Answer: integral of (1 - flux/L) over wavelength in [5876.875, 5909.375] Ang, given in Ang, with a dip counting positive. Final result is 5.5 Ang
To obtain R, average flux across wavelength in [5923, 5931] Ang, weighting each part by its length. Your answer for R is 12.2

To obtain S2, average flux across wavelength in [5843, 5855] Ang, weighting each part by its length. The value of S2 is 12.7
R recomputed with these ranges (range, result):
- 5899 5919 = 12.1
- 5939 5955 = 12.5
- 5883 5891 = 9.23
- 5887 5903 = 8.82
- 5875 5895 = 10.1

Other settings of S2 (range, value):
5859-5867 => 12.4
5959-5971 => 12.9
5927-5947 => 12.4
